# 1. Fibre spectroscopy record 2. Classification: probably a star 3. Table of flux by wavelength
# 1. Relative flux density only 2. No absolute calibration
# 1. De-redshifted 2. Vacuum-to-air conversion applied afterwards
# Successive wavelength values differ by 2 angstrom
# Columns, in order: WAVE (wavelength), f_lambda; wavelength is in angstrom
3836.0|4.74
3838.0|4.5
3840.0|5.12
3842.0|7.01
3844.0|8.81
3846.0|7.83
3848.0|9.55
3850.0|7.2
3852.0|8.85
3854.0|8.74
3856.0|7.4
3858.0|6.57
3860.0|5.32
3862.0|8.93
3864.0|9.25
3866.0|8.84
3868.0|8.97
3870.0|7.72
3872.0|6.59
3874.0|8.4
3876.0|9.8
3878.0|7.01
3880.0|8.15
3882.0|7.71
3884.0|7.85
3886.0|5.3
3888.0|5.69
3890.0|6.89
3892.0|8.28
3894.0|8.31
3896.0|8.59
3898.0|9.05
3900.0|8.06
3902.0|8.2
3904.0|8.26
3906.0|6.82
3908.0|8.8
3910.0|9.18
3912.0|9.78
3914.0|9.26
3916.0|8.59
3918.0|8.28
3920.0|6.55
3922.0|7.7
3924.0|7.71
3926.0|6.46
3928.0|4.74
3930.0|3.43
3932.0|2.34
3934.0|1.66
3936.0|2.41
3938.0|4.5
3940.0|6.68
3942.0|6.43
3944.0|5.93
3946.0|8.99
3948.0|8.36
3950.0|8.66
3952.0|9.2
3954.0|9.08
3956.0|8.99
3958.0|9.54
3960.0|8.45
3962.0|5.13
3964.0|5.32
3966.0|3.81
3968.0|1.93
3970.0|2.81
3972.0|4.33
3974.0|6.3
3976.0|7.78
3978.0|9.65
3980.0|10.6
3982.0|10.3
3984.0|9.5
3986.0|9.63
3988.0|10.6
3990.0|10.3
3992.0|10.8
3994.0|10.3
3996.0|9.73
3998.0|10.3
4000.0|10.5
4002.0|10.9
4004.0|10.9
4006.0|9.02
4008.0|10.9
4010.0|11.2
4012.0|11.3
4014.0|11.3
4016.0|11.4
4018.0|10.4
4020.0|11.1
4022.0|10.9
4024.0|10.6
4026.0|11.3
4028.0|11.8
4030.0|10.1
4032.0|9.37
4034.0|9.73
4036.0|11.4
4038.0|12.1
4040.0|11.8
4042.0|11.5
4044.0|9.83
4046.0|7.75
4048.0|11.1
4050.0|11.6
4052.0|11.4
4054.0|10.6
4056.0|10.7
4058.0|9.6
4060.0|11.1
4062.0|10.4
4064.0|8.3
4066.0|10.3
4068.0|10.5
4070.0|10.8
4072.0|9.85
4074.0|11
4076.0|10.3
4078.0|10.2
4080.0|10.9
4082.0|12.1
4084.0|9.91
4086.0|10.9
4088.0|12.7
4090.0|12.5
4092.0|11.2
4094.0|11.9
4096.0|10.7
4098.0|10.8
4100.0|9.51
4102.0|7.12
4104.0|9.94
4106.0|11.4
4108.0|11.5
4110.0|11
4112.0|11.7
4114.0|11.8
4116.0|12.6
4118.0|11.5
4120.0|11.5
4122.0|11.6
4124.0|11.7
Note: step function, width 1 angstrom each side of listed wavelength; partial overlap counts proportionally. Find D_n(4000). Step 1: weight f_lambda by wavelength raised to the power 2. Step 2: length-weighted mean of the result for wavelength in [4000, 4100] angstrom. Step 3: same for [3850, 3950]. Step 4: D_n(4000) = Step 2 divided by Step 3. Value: 1.59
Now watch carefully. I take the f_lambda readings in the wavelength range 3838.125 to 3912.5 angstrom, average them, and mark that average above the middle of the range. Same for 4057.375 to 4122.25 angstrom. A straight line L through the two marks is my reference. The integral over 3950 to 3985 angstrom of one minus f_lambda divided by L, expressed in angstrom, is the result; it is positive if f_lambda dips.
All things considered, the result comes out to 7.18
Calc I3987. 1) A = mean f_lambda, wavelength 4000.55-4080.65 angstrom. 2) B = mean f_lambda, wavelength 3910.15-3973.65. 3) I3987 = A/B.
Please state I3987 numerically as 1.7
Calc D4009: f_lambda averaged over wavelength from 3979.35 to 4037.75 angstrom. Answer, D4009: 10.6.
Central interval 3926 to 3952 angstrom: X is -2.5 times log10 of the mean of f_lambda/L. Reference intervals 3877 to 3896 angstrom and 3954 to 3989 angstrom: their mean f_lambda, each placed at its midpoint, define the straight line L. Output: 0.31 mag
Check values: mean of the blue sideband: 7.31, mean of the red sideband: 7.38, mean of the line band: 5.54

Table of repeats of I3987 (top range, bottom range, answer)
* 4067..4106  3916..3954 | 1.71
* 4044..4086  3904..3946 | 1.61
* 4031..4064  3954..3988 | 1.45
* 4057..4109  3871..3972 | 1.52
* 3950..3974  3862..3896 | 0.81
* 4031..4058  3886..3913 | 1.32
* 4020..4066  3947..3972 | 1.59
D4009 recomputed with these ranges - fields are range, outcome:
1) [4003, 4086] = 10.6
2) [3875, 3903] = 7.78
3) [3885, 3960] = 7.22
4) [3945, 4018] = 8.85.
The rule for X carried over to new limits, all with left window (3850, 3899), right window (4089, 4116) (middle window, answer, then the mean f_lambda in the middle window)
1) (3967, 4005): 0.069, 8.8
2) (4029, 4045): -0.073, 10.7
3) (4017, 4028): -0.116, 10.9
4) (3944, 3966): 0.134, 7.87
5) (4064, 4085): 0.006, 10.5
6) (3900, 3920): -0.018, 8.45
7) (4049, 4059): -0.054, 10.8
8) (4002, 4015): -0.121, 10.8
